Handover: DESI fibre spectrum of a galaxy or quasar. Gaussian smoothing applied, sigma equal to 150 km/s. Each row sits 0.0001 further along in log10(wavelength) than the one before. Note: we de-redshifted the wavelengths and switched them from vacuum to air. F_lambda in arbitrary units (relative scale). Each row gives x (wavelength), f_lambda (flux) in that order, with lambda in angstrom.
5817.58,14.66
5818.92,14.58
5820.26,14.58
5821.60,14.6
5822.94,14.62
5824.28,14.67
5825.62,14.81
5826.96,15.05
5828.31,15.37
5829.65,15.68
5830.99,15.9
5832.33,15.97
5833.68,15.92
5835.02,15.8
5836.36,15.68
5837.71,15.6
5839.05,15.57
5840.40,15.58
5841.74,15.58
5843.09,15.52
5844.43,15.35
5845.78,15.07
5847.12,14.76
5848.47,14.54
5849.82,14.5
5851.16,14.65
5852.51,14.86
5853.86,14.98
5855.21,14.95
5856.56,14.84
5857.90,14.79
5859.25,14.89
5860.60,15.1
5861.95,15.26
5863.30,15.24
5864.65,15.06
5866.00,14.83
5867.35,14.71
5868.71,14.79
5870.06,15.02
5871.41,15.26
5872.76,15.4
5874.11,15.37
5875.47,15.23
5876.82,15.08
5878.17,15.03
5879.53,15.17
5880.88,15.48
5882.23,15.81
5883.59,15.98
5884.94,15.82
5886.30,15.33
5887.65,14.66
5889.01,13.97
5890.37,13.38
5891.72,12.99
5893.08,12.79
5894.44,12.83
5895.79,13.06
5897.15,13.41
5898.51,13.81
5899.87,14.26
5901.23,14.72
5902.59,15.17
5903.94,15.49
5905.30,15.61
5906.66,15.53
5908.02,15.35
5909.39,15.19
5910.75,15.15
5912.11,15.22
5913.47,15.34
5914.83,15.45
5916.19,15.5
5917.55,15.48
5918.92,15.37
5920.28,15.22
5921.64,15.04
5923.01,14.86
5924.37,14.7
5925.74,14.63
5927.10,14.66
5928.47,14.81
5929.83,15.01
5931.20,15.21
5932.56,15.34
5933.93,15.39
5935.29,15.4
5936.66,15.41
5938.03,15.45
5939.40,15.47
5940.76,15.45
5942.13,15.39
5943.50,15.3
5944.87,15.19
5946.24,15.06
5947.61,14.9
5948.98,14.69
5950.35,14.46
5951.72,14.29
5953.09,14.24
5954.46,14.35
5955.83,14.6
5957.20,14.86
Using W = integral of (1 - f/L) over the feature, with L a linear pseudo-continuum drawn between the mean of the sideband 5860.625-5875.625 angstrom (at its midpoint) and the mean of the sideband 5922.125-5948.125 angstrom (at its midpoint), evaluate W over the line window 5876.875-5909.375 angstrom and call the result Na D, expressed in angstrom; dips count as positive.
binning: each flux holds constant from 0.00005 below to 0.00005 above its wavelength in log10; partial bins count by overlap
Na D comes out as 1.1 angstrom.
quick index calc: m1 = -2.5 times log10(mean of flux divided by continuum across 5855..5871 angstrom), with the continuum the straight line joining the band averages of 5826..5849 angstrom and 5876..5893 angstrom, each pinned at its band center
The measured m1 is 0.01 mag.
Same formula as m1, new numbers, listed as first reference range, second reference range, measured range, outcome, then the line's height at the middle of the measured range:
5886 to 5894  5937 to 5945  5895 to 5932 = -0.03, 14.5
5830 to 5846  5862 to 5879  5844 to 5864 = 0.03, 15.4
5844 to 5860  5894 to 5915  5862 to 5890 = -0.03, 14.8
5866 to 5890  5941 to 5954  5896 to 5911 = 0.02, 15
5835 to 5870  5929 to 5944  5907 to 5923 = 0.00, 15.3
